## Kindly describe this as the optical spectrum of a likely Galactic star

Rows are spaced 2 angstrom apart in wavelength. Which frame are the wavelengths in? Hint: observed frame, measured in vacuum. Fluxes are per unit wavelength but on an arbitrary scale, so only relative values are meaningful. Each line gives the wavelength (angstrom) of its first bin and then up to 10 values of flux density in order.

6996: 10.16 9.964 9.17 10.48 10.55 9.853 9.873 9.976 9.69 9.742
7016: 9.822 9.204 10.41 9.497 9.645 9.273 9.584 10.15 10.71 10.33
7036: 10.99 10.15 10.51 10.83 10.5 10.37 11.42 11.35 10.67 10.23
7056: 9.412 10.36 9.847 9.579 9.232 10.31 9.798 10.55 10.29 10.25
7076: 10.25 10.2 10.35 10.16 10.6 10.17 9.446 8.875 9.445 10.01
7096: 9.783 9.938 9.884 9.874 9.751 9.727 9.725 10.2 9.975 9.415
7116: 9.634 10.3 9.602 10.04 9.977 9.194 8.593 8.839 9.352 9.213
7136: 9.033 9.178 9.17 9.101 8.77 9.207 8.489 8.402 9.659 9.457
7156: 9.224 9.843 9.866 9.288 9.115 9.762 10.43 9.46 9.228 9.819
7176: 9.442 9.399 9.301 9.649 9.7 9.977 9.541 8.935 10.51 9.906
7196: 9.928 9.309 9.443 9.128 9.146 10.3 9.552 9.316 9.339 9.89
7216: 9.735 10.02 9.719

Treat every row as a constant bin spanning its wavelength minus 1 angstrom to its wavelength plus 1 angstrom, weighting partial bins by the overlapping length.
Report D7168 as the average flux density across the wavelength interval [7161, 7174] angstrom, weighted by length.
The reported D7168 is 9.57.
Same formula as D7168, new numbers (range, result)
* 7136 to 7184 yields 9.36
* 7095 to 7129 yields 9.74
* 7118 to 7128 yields 9.65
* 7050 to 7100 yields 10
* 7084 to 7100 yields 9.74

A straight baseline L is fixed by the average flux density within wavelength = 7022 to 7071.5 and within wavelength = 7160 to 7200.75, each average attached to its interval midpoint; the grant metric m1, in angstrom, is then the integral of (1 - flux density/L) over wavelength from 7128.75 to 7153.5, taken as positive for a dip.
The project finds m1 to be 1.9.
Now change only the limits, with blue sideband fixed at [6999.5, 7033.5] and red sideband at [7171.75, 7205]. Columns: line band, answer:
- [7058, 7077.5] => -0.50 angstrom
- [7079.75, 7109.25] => -0.32 angstrom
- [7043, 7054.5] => -1.13 angstrom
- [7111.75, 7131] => 0.28 angstrom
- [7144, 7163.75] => 0.79 angstrom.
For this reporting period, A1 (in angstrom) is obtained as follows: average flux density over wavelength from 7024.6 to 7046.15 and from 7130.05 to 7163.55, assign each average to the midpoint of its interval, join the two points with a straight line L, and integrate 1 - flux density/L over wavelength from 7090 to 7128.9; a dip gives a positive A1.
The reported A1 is -0.7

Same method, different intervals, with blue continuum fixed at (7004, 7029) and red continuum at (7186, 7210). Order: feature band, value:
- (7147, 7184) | 0.7 angstrom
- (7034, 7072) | -2.4 angstrom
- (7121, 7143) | 0.9 angstrom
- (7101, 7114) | -0.2 angstrom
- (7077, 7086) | -0.6 angstrom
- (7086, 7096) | 0.1 angstrom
